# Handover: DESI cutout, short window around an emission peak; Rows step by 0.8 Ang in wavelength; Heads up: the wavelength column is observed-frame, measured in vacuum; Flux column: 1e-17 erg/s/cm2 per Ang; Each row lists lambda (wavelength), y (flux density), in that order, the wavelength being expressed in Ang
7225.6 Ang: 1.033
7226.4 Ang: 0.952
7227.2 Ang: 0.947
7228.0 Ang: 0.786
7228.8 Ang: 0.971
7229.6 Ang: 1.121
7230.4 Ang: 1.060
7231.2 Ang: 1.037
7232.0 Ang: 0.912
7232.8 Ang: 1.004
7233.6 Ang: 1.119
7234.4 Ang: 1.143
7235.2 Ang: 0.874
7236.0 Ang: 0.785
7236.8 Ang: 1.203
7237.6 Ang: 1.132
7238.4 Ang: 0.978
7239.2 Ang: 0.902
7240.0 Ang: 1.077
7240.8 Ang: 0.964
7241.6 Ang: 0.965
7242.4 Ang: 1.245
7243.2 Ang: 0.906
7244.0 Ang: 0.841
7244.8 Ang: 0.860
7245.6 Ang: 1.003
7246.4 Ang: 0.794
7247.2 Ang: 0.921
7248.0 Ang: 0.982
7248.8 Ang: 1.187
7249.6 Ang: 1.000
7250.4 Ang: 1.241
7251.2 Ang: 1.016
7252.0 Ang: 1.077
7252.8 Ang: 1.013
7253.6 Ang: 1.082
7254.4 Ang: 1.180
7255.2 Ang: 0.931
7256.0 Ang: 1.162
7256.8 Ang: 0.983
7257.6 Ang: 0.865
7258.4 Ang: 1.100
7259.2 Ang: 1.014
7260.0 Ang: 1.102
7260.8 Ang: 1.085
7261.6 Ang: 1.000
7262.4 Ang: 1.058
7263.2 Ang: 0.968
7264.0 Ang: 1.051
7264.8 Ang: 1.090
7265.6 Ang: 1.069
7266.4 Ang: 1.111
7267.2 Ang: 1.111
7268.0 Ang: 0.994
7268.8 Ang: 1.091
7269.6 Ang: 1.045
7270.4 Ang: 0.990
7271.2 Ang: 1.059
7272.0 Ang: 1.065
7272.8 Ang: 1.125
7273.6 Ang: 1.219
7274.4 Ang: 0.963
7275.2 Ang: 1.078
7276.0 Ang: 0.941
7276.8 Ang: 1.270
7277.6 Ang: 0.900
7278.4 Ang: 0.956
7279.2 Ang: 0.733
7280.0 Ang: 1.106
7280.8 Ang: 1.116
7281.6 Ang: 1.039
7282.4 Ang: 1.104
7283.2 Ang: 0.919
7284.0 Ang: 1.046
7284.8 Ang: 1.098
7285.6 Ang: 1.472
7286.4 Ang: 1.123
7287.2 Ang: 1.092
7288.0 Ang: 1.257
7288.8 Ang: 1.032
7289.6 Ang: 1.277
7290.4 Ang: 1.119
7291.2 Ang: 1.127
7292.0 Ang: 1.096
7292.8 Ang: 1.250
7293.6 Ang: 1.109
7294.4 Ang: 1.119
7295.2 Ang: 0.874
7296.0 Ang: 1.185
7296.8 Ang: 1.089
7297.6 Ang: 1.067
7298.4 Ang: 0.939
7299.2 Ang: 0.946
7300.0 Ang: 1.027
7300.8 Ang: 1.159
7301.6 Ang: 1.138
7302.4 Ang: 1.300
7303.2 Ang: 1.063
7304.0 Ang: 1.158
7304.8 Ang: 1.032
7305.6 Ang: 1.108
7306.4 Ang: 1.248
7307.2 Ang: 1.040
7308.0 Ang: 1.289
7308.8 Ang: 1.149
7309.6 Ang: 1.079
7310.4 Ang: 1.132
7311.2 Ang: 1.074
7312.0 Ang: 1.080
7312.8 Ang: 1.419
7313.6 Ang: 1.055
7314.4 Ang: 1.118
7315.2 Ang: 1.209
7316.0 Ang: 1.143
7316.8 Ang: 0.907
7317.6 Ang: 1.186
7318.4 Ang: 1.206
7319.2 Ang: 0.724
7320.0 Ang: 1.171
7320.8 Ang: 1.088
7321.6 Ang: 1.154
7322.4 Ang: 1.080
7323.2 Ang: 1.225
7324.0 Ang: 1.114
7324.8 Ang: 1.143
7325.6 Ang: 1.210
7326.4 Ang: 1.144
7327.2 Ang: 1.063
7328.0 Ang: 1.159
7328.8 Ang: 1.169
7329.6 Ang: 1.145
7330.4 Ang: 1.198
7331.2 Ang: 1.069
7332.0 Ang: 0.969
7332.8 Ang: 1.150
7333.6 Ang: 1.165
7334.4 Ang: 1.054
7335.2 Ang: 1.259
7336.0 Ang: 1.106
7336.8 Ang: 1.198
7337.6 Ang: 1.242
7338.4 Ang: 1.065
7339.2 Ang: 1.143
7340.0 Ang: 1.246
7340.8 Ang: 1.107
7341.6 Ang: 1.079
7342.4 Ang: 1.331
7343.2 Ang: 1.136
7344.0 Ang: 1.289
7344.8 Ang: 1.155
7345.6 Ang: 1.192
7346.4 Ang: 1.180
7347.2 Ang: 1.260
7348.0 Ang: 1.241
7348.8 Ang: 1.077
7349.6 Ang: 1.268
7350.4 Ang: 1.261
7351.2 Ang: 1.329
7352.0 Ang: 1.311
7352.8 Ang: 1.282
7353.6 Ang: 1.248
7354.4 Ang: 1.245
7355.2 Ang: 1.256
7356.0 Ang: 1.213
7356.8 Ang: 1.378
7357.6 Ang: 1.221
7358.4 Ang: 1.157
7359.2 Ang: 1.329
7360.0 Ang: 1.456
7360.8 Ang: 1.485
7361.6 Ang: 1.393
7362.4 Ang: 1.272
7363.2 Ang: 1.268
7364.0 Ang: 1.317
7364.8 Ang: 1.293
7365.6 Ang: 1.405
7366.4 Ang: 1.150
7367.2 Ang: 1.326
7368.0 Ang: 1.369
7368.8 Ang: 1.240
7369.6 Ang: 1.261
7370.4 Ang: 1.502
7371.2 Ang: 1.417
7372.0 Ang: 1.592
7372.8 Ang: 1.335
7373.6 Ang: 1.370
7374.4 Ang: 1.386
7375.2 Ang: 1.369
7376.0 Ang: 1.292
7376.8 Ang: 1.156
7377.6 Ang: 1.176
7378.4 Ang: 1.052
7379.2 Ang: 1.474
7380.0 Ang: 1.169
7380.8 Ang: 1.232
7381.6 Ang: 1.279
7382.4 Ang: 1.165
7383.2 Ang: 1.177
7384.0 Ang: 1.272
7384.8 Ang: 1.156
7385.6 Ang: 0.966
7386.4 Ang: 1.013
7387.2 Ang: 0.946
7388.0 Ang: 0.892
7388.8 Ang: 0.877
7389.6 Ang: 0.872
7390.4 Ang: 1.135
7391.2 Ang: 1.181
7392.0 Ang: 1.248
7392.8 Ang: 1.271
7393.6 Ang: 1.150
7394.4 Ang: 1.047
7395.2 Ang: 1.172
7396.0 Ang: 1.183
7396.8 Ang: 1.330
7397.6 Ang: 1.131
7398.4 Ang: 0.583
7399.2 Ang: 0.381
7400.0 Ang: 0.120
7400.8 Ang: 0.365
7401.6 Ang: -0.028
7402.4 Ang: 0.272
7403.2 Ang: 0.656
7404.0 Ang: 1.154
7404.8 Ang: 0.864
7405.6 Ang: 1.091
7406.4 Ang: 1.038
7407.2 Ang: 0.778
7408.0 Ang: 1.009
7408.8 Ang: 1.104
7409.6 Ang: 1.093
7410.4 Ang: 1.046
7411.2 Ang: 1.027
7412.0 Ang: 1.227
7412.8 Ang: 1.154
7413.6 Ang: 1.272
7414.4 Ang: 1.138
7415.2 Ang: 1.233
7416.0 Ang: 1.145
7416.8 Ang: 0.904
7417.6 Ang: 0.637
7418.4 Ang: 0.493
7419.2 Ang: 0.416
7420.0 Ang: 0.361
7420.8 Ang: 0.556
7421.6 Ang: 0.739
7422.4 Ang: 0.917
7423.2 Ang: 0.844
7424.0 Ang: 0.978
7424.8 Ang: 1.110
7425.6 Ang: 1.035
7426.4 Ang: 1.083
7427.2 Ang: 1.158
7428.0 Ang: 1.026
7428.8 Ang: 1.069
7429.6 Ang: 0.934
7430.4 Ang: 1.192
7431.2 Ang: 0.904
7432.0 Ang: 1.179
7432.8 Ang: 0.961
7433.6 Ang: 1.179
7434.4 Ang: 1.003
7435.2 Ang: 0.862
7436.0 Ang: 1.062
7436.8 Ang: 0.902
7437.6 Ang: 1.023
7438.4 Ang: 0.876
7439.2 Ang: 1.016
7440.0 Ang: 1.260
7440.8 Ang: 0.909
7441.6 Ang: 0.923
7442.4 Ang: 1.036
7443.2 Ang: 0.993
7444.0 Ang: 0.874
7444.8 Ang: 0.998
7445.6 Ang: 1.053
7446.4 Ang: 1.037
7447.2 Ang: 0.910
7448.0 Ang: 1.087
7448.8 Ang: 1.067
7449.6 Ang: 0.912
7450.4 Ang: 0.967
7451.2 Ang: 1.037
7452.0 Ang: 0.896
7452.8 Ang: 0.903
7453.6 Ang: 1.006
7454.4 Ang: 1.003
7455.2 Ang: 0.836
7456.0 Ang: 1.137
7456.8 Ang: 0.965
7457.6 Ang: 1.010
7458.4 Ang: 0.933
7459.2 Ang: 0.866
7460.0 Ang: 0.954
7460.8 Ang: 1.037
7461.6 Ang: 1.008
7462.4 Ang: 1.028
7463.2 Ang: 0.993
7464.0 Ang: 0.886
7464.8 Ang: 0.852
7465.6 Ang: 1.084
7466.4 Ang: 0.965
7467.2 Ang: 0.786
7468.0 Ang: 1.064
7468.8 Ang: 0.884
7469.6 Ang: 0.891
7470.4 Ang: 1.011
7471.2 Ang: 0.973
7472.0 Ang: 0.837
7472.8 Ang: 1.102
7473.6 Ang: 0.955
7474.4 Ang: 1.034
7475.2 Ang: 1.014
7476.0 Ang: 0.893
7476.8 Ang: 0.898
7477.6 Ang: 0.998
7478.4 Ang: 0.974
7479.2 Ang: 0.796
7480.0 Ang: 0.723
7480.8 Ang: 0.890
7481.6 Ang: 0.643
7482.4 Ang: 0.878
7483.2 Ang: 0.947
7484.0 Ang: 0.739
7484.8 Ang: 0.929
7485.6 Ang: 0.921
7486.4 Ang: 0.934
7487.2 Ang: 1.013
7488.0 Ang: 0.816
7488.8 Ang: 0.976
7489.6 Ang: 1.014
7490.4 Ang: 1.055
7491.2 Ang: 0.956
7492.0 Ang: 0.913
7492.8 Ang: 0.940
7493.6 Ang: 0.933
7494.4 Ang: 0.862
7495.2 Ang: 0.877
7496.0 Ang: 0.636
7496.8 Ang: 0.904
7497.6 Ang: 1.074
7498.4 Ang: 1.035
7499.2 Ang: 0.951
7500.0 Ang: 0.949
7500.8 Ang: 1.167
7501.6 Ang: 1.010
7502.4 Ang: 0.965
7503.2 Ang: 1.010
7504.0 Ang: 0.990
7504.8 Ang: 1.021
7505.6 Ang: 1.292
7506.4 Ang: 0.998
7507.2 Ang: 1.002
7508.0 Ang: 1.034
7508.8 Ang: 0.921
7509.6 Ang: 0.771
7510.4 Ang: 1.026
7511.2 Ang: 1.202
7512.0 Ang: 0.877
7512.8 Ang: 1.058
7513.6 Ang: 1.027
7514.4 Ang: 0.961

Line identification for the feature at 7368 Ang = Mg II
